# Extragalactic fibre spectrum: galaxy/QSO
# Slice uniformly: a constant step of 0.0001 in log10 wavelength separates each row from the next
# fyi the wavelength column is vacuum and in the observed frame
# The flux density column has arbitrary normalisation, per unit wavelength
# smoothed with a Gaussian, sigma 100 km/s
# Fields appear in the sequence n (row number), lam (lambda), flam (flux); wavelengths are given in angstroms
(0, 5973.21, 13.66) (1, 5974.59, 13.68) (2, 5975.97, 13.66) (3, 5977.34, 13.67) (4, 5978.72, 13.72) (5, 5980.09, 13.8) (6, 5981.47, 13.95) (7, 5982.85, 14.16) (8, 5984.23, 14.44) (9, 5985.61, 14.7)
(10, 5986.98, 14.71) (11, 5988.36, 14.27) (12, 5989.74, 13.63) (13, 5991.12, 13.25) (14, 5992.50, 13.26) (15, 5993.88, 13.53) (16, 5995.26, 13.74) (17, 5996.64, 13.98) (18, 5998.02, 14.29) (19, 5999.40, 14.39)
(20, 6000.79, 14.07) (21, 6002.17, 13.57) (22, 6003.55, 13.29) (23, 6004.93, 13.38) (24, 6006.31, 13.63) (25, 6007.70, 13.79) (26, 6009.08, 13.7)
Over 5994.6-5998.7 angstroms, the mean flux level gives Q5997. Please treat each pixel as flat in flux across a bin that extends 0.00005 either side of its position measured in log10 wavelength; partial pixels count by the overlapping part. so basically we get 14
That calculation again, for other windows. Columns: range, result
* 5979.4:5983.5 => 14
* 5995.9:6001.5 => 14.2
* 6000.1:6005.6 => 13.6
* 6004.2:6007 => 13.5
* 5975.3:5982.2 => 13.8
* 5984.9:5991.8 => 14.1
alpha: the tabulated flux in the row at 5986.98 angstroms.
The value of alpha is 14.71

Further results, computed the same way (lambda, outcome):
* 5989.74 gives 13.63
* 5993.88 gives 13.53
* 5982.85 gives 14.16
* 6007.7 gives 13.79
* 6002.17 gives 13.57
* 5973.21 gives 13.66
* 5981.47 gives 13.95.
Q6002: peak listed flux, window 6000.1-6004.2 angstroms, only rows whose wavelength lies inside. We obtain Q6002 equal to 14.07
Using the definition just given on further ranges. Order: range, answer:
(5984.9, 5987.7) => 14.71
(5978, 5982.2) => 13.95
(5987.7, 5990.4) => 14.27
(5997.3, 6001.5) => 14.39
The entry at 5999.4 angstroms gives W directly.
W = 14.39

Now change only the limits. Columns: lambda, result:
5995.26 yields 13.74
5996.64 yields 13.98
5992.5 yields 13.26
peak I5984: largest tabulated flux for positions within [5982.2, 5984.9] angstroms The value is 14.44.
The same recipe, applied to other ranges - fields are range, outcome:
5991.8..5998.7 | 14.29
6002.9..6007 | 13.63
